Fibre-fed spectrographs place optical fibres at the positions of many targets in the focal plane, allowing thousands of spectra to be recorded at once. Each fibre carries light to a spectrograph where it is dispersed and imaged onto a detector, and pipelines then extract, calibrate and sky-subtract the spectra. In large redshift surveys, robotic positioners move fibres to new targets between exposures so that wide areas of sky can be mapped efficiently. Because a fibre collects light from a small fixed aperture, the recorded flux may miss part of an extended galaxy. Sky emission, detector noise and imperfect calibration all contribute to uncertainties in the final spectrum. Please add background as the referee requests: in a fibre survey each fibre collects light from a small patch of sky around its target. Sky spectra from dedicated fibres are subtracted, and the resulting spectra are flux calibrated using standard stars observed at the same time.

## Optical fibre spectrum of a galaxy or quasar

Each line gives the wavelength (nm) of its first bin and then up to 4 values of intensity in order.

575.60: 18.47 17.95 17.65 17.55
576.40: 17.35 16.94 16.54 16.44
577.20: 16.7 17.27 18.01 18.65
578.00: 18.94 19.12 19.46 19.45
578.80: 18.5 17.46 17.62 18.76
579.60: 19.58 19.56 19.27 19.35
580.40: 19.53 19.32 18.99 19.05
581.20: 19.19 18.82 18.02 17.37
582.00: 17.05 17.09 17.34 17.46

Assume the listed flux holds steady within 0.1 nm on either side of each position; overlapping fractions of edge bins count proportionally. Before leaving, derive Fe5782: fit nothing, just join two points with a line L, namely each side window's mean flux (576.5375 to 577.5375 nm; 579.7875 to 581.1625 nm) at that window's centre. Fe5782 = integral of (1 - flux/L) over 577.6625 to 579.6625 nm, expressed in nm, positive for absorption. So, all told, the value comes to -0.08 nm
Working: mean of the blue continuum 16.8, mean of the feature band 18.7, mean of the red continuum 19.3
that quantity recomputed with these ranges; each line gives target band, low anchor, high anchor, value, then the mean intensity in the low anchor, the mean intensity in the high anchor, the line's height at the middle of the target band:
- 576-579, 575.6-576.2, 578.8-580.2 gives 0.06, 17.9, 18.7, 18.3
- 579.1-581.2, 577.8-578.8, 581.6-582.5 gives -0.10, 19.1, 17.3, 18.2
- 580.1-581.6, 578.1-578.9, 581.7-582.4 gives -0.11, 19.1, 17.2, 17.8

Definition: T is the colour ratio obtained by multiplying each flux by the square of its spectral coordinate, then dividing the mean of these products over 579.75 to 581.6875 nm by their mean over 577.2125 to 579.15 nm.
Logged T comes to 1.0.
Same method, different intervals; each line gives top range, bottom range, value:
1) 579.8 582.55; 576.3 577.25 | 1.12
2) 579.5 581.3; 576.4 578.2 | 1.11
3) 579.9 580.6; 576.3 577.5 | 1.16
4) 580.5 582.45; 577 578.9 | 1.01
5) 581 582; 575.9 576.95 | 1.08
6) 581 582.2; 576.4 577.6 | 1.09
